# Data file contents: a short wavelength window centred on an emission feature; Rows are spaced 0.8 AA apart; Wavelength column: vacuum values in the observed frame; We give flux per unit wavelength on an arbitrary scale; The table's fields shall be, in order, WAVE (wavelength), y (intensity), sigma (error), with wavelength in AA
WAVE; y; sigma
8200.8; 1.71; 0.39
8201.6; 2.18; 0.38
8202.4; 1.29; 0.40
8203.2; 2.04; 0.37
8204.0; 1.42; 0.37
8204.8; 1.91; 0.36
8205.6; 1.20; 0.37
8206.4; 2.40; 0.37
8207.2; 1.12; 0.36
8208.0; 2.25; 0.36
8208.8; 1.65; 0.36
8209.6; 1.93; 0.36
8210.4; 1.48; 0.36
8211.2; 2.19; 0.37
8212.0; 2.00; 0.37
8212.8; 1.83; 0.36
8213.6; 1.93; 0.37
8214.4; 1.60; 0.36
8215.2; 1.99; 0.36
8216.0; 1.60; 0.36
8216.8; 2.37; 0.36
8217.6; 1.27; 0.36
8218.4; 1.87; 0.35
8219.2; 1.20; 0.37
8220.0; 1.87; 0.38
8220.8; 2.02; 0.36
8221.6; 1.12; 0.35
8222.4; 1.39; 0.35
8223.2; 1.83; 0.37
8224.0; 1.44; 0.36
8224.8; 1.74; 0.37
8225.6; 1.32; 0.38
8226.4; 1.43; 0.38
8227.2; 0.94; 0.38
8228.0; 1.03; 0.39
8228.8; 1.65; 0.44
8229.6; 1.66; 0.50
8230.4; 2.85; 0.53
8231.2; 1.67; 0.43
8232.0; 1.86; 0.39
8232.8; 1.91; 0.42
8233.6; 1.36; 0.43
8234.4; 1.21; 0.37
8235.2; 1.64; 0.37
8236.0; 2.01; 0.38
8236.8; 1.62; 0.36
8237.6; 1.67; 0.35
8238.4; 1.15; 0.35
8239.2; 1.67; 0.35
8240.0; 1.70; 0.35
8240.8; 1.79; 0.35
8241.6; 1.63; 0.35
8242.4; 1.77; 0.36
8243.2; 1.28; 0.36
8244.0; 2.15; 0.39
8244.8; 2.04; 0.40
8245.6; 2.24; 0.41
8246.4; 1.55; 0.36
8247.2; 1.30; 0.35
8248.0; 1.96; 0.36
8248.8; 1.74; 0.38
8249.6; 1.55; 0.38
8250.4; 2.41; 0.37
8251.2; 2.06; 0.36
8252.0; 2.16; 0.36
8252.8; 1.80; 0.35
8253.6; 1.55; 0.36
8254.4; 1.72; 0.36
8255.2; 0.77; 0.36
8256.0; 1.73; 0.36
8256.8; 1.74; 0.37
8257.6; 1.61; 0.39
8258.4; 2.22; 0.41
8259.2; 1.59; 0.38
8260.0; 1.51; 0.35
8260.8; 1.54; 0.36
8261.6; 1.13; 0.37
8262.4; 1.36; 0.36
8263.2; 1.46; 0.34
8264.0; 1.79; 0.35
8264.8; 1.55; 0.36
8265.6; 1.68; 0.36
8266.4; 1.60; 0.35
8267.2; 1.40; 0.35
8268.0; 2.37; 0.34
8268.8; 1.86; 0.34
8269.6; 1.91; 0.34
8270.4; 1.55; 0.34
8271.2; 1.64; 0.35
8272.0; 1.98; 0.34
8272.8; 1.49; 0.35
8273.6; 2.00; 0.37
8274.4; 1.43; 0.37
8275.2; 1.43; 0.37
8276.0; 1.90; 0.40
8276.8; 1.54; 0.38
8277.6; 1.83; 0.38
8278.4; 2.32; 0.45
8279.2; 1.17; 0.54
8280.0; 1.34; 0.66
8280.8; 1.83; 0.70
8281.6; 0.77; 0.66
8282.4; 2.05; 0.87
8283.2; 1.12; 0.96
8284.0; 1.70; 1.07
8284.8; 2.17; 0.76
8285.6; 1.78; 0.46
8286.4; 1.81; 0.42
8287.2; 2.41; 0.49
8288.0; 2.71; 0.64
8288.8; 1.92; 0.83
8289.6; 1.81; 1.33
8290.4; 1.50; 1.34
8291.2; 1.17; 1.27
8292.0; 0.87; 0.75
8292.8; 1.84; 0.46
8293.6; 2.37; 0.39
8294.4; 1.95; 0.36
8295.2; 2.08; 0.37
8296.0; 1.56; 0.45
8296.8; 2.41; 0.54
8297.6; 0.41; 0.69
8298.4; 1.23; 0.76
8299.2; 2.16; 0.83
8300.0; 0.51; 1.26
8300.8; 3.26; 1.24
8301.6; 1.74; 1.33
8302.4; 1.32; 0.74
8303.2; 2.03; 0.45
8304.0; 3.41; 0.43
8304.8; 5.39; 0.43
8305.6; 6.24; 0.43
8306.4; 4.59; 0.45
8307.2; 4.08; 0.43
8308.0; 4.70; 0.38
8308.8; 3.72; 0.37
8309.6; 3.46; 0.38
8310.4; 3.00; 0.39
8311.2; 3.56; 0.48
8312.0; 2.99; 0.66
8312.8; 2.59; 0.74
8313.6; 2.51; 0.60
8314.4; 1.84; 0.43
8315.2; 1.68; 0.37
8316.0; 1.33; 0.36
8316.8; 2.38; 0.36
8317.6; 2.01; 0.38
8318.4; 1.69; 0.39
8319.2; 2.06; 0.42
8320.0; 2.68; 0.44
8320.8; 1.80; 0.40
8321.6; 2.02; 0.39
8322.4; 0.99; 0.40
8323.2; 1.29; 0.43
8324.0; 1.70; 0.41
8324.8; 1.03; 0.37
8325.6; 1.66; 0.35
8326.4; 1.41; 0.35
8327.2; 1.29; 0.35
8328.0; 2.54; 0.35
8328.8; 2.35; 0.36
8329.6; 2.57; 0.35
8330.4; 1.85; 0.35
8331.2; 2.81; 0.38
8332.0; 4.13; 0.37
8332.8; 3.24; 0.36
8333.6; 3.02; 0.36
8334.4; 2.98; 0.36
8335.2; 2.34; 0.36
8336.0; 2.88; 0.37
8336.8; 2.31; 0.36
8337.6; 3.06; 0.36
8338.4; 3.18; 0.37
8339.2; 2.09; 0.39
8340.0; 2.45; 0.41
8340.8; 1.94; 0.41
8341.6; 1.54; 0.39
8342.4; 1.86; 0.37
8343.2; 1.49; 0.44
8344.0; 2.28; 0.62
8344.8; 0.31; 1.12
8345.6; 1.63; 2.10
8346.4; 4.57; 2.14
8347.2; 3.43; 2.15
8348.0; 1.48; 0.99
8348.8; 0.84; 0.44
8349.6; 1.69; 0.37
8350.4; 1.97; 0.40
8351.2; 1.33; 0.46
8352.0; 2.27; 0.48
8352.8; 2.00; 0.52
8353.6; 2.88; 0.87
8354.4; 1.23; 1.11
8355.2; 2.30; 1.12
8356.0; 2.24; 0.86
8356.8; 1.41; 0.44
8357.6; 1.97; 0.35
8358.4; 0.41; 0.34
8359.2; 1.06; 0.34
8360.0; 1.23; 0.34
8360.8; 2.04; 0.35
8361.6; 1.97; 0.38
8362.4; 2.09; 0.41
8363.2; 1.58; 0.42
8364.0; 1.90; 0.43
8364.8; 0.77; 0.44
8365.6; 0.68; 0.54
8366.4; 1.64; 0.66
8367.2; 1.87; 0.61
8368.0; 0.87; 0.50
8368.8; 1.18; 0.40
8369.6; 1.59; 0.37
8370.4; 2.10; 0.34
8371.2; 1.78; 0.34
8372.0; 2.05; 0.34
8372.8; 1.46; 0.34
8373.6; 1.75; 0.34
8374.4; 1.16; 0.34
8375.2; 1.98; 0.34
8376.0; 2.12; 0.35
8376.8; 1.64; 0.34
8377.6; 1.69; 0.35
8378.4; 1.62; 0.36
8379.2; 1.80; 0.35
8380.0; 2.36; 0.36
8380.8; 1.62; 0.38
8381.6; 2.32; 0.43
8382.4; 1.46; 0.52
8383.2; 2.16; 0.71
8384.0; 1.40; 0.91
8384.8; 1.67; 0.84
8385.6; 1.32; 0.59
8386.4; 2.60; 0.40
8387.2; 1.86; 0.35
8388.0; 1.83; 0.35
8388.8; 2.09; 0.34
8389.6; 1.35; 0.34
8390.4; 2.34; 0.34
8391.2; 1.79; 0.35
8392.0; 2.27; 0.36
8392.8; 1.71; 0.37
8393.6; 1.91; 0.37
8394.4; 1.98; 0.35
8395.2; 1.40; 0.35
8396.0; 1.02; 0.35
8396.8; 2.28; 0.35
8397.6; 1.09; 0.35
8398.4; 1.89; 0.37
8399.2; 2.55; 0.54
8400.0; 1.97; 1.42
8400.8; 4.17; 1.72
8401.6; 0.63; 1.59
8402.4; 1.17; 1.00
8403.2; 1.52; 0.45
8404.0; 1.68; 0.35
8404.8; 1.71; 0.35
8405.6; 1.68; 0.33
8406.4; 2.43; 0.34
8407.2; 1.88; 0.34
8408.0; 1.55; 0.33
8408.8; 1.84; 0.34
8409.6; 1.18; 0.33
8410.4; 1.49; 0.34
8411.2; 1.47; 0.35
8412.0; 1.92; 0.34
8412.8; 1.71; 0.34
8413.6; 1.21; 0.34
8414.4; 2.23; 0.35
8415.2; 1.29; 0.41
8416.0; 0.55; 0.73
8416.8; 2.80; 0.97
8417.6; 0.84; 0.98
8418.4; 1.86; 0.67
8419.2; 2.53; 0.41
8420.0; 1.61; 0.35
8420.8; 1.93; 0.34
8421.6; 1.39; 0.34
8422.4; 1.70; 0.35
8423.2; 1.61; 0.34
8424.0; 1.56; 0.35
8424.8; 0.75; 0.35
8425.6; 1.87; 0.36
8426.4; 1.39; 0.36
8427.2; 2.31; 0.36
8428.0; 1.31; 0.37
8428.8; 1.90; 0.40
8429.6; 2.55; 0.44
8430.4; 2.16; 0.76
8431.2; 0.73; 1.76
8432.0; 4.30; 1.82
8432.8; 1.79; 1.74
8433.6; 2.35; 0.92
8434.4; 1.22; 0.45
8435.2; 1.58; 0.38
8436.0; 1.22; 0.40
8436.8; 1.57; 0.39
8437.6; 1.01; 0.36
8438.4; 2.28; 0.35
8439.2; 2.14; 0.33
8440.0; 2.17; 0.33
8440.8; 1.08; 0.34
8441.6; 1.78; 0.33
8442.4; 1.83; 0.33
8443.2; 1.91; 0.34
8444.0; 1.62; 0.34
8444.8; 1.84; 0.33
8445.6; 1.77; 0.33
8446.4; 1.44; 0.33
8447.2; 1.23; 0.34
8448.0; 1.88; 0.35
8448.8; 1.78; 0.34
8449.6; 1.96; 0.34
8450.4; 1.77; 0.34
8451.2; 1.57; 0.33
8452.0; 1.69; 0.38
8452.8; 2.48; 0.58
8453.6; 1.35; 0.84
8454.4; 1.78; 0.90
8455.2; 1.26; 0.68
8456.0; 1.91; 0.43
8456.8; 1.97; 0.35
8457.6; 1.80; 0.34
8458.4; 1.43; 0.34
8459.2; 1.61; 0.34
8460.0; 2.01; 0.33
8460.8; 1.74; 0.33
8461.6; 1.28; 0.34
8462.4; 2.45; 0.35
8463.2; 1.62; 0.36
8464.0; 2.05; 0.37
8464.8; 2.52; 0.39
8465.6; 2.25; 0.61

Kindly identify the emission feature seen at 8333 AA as [N II]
